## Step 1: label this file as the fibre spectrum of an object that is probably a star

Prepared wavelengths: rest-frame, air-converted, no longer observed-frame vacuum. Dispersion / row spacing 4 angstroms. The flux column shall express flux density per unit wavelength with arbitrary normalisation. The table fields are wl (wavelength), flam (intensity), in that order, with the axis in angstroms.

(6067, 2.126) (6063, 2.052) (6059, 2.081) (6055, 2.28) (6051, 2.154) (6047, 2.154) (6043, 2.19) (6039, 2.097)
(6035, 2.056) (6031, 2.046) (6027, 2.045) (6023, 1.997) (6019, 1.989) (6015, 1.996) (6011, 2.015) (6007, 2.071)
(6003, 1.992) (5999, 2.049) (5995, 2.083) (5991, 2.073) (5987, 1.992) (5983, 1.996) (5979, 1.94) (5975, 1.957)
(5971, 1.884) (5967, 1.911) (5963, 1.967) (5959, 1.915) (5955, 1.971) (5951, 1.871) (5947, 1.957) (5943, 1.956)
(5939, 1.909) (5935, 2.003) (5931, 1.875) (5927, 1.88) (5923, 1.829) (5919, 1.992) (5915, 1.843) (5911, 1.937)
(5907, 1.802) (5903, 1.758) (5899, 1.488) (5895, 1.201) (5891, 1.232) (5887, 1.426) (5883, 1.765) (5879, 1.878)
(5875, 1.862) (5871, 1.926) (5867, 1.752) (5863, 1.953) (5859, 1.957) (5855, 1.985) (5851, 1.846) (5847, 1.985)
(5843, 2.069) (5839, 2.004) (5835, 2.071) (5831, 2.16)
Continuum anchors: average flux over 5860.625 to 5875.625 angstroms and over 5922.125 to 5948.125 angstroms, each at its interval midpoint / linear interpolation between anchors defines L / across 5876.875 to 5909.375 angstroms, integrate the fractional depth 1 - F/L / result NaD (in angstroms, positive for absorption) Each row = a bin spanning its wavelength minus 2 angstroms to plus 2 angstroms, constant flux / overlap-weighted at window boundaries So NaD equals 5.5 angstroms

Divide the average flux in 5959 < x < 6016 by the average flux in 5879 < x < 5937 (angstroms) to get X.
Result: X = 1.2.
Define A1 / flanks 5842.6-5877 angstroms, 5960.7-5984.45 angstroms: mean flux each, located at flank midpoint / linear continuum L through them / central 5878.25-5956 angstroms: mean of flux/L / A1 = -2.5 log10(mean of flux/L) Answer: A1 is 0.09 mag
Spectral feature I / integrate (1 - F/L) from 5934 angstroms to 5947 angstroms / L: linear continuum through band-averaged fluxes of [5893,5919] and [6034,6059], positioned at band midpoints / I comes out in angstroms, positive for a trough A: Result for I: -1.0 angstroms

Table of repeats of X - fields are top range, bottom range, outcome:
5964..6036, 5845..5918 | 1.14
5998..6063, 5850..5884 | 1.10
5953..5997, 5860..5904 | 1.19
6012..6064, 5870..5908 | 1.29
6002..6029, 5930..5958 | 1.04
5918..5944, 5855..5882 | 1.01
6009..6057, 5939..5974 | 1.08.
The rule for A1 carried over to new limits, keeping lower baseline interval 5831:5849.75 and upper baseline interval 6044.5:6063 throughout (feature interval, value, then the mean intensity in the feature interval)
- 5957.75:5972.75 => 0.101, 1.92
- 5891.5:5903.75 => 0.407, 1.42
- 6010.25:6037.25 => 0.061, 2.02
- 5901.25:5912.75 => 0.135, 1.83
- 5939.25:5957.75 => 0.088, 1.93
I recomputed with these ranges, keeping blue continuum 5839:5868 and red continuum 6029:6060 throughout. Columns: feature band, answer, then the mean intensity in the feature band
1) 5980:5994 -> 0.39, 2.02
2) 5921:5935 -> 0.96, 1.88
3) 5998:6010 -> 0.34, 2.03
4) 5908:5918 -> 0.57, 1.89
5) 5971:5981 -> 0.63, 1.94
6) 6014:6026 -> 0.64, 2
